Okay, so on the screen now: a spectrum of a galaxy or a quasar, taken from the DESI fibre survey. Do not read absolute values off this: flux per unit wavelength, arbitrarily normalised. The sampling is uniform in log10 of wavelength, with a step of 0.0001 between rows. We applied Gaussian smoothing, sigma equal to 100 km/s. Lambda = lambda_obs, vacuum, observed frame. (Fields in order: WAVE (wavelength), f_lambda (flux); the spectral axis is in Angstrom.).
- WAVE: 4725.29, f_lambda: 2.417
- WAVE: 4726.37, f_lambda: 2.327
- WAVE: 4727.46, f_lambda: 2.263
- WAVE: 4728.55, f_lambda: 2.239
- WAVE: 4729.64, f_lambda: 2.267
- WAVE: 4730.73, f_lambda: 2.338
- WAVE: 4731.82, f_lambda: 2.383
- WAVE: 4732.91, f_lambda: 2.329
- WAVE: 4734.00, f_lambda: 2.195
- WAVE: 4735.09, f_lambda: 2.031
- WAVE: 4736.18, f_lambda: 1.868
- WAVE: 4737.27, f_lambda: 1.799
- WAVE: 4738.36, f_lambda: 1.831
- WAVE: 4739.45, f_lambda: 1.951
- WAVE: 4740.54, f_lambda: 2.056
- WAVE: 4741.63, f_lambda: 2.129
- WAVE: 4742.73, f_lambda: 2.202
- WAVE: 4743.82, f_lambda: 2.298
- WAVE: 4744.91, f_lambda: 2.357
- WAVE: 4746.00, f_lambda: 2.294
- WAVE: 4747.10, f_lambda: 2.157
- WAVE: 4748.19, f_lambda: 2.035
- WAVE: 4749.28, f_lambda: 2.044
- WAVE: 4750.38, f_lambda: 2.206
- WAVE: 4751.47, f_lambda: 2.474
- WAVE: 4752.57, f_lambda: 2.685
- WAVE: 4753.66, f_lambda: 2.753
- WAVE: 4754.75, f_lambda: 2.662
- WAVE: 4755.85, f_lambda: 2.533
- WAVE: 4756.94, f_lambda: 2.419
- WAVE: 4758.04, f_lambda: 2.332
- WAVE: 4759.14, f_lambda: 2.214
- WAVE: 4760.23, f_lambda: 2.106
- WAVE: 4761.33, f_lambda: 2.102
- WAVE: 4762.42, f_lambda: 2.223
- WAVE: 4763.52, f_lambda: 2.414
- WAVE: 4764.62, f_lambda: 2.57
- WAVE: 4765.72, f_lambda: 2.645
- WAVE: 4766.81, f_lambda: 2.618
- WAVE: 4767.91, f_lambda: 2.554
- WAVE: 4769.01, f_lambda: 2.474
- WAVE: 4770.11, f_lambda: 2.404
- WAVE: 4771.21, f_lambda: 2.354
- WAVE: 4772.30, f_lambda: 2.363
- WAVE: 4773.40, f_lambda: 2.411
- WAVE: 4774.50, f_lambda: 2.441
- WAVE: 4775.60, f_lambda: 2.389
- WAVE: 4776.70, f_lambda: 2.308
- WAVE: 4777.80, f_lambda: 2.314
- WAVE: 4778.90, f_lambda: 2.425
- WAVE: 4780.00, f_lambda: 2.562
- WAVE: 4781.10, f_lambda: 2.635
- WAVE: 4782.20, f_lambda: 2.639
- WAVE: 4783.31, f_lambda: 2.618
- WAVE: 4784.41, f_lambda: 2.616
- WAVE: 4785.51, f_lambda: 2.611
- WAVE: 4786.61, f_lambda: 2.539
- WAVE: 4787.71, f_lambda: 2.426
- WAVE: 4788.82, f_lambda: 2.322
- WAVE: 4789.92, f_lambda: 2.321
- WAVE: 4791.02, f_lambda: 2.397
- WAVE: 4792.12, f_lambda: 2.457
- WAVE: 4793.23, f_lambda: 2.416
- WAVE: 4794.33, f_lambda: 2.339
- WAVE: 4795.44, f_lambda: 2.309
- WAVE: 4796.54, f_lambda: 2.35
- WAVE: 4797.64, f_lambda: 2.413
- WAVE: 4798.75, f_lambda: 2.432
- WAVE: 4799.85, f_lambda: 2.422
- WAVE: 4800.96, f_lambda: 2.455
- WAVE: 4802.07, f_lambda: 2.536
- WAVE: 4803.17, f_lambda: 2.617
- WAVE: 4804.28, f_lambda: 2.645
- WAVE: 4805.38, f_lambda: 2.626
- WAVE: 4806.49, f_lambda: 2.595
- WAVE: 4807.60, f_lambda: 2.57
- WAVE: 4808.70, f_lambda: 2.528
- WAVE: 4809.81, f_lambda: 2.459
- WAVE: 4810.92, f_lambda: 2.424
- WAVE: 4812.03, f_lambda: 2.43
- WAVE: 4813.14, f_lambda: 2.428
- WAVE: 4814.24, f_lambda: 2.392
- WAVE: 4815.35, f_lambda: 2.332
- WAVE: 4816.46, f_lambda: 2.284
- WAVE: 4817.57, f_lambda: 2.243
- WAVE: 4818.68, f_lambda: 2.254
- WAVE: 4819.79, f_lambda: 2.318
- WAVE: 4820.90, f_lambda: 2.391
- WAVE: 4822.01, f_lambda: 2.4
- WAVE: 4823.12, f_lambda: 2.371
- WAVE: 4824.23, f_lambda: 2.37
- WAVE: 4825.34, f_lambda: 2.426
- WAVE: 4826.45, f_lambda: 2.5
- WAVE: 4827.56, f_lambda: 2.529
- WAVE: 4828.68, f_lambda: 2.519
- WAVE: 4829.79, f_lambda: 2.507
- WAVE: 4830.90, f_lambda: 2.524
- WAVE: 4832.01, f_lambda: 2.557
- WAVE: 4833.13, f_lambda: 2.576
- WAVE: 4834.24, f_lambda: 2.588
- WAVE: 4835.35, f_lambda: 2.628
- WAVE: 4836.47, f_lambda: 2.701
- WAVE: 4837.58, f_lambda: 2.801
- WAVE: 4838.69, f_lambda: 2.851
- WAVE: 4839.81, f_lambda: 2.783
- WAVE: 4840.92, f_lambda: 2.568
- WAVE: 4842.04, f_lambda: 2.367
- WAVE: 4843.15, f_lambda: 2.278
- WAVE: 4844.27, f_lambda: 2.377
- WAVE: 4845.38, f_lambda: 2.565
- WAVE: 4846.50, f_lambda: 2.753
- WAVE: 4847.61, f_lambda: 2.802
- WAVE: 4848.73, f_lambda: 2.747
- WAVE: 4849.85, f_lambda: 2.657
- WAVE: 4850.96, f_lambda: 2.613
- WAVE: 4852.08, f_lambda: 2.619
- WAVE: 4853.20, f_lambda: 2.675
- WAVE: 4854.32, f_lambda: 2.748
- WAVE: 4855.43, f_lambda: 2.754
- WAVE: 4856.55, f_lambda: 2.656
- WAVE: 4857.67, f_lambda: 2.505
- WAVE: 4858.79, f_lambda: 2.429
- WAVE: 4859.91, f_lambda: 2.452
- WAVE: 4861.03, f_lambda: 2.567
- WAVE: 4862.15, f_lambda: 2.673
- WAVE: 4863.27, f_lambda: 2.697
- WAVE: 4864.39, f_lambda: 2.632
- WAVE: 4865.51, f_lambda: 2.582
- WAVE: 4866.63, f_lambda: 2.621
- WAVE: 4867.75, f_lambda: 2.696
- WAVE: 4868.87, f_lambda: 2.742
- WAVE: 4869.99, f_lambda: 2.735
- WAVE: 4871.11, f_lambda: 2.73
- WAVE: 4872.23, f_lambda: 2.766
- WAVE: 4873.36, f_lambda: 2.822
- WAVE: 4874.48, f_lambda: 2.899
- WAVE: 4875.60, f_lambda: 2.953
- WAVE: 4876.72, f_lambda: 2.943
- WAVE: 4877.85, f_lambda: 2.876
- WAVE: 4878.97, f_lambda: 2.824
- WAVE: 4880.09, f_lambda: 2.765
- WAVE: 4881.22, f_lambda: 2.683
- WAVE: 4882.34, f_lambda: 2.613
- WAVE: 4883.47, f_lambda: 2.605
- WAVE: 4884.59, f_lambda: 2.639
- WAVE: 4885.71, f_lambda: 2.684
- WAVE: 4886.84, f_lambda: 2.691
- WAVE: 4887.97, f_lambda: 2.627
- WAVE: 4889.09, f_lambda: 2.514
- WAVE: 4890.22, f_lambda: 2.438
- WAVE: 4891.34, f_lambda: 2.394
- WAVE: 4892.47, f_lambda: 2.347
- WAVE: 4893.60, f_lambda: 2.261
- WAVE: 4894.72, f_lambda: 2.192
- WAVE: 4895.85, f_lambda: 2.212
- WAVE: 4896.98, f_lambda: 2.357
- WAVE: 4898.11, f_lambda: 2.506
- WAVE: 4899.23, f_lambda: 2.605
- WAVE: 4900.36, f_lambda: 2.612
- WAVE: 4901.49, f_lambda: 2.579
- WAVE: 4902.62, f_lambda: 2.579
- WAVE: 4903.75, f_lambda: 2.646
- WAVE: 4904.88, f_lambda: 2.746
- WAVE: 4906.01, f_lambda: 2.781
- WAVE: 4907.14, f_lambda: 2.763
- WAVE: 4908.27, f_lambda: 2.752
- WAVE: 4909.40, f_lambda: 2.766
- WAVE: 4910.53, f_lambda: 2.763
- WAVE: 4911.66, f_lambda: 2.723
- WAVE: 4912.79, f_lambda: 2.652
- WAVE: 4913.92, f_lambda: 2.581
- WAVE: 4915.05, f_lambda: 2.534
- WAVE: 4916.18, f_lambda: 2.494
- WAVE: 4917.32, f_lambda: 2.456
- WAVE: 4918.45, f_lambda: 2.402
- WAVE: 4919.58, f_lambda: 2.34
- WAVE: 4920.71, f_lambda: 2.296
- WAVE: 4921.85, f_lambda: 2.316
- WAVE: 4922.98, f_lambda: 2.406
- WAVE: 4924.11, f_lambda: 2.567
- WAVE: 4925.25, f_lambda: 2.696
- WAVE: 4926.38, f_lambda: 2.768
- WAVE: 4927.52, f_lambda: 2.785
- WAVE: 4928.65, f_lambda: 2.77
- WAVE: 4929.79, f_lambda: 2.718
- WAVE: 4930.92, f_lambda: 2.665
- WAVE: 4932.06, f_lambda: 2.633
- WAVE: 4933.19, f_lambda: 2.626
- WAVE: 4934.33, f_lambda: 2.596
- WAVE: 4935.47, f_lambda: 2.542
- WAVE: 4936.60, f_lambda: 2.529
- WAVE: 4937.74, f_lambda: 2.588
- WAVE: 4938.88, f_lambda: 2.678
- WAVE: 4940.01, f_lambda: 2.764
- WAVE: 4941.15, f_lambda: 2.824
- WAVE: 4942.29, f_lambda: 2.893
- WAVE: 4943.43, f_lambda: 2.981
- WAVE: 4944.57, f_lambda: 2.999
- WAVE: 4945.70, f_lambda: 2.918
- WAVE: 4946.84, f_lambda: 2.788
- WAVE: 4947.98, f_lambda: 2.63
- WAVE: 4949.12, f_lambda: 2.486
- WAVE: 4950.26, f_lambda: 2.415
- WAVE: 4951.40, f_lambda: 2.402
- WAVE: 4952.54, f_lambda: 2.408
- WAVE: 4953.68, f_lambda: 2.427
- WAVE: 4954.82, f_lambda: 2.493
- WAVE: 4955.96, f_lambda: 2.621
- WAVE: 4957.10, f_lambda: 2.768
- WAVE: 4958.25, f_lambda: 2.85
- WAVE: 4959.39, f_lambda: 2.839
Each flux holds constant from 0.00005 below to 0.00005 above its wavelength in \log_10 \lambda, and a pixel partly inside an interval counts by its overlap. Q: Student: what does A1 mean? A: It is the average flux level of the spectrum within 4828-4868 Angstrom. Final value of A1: 2.61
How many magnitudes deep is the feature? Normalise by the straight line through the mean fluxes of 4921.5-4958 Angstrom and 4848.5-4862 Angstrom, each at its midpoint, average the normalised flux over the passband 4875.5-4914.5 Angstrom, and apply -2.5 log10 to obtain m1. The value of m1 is 0.01 mag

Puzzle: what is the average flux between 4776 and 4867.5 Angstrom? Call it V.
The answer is 2.52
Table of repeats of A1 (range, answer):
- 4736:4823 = 2.38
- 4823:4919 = 2.61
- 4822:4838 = 2.54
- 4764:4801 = 2.46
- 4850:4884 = 2.7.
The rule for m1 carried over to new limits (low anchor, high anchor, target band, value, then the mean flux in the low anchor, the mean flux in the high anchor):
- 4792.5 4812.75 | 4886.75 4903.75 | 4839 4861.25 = -0.06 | 2.47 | 2.46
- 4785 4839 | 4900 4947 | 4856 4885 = -0.05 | 2.47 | 2.65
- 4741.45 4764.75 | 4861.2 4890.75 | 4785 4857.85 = 0.01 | 2.33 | 2.71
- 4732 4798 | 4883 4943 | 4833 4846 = -0.05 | 2.35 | 2.58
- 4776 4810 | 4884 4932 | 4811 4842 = 0.01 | 2.48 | 2.56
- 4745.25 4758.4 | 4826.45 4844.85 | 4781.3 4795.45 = 0.00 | 2.38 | 2.57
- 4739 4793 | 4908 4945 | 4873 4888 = -0.08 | 2.39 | 2.64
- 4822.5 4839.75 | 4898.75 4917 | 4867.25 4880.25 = -0.08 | 2.57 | 2.66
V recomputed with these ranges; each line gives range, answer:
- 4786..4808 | 2.46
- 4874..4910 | 2.62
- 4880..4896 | 2.51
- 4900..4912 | 2.7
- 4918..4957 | 2.62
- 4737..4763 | 2.25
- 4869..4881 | 2.82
